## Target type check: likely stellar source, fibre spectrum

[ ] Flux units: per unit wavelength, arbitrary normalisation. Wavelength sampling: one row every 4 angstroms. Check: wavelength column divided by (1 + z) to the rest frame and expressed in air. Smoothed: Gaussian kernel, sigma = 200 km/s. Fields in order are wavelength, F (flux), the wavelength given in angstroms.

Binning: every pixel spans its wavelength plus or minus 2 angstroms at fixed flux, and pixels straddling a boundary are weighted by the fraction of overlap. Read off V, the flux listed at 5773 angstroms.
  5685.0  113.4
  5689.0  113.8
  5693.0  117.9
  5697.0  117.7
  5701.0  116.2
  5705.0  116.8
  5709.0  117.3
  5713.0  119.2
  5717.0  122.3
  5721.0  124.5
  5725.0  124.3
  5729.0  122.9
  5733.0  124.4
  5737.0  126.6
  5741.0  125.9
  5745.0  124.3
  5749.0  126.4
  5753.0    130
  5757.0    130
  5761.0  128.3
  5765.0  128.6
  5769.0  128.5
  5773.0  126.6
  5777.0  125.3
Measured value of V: 126.6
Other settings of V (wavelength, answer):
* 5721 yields 124.5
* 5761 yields 128.3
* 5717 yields 122.3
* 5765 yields 128.6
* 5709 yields 117.3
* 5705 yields 116.8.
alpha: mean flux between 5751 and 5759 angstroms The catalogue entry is 130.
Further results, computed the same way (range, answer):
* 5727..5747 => 125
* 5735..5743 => 126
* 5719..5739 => 125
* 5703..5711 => 117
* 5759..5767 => 128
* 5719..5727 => 124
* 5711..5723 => 122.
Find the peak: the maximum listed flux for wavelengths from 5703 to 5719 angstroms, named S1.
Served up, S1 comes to 122.3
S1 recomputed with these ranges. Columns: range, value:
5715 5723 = 124.5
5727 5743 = 126.6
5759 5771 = 128.6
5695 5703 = 117.7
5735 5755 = 130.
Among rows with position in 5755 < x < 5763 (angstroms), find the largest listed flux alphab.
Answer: 130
